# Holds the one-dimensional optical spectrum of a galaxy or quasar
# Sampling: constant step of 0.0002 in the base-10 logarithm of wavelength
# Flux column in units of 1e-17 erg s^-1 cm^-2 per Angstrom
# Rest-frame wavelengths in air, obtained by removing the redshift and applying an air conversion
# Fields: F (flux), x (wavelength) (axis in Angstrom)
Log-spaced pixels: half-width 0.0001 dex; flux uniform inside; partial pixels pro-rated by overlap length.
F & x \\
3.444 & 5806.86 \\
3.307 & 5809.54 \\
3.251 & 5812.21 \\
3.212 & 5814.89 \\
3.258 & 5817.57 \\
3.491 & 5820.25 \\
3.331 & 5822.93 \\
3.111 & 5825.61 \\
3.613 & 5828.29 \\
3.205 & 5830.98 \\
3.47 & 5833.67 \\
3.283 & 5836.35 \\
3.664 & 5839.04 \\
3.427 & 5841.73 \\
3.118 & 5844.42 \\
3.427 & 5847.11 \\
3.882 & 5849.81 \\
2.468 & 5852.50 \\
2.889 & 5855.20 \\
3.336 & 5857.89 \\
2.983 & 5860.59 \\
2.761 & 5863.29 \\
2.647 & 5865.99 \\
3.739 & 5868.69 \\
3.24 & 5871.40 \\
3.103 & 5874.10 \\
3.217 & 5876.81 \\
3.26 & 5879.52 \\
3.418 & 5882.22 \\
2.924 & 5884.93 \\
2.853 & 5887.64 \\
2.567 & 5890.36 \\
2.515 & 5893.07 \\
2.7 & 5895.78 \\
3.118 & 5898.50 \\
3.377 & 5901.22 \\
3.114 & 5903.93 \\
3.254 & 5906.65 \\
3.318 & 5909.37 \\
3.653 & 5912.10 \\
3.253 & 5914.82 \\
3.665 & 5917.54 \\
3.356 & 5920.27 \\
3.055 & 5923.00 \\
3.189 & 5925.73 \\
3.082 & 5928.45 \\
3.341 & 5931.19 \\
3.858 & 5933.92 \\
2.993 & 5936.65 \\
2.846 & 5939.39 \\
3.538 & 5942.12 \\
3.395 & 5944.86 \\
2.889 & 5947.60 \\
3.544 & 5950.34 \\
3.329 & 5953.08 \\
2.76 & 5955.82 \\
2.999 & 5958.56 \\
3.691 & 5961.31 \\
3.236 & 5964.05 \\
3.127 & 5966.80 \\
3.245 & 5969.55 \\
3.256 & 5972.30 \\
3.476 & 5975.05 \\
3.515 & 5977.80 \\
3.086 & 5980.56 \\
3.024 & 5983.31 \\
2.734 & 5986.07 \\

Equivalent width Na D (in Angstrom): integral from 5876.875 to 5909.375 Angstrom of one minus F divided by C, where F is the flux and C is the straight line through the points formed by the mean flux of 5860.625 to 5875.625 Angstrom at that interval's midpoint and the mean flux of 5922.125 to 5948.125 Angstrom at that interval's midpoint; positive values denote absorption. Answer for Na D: 1.2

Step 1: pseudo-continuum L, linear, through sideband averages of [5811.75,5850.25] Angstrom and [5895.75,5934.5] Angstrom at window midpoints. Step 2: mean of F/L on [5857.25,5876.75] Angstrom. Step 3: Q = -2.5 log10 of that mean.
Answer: 0.08 mag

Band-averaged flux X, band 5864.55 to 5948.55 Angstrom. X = 3.18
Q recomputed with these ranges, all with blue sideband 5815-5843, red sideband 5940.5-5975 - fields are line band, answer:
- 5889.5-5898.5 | 0.23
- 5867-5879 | 0.01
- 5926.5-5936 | -0.03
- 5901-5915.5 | -0.01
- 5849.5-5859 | 0.10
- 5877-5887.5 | 0.05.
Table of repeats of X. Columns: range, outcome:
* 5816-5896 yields 3.17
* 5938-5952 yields 3.24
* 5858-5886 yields 3.14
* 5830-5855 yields 3.31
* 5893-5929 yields 3.22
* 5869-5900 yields 3.02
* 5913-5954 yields 3.29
